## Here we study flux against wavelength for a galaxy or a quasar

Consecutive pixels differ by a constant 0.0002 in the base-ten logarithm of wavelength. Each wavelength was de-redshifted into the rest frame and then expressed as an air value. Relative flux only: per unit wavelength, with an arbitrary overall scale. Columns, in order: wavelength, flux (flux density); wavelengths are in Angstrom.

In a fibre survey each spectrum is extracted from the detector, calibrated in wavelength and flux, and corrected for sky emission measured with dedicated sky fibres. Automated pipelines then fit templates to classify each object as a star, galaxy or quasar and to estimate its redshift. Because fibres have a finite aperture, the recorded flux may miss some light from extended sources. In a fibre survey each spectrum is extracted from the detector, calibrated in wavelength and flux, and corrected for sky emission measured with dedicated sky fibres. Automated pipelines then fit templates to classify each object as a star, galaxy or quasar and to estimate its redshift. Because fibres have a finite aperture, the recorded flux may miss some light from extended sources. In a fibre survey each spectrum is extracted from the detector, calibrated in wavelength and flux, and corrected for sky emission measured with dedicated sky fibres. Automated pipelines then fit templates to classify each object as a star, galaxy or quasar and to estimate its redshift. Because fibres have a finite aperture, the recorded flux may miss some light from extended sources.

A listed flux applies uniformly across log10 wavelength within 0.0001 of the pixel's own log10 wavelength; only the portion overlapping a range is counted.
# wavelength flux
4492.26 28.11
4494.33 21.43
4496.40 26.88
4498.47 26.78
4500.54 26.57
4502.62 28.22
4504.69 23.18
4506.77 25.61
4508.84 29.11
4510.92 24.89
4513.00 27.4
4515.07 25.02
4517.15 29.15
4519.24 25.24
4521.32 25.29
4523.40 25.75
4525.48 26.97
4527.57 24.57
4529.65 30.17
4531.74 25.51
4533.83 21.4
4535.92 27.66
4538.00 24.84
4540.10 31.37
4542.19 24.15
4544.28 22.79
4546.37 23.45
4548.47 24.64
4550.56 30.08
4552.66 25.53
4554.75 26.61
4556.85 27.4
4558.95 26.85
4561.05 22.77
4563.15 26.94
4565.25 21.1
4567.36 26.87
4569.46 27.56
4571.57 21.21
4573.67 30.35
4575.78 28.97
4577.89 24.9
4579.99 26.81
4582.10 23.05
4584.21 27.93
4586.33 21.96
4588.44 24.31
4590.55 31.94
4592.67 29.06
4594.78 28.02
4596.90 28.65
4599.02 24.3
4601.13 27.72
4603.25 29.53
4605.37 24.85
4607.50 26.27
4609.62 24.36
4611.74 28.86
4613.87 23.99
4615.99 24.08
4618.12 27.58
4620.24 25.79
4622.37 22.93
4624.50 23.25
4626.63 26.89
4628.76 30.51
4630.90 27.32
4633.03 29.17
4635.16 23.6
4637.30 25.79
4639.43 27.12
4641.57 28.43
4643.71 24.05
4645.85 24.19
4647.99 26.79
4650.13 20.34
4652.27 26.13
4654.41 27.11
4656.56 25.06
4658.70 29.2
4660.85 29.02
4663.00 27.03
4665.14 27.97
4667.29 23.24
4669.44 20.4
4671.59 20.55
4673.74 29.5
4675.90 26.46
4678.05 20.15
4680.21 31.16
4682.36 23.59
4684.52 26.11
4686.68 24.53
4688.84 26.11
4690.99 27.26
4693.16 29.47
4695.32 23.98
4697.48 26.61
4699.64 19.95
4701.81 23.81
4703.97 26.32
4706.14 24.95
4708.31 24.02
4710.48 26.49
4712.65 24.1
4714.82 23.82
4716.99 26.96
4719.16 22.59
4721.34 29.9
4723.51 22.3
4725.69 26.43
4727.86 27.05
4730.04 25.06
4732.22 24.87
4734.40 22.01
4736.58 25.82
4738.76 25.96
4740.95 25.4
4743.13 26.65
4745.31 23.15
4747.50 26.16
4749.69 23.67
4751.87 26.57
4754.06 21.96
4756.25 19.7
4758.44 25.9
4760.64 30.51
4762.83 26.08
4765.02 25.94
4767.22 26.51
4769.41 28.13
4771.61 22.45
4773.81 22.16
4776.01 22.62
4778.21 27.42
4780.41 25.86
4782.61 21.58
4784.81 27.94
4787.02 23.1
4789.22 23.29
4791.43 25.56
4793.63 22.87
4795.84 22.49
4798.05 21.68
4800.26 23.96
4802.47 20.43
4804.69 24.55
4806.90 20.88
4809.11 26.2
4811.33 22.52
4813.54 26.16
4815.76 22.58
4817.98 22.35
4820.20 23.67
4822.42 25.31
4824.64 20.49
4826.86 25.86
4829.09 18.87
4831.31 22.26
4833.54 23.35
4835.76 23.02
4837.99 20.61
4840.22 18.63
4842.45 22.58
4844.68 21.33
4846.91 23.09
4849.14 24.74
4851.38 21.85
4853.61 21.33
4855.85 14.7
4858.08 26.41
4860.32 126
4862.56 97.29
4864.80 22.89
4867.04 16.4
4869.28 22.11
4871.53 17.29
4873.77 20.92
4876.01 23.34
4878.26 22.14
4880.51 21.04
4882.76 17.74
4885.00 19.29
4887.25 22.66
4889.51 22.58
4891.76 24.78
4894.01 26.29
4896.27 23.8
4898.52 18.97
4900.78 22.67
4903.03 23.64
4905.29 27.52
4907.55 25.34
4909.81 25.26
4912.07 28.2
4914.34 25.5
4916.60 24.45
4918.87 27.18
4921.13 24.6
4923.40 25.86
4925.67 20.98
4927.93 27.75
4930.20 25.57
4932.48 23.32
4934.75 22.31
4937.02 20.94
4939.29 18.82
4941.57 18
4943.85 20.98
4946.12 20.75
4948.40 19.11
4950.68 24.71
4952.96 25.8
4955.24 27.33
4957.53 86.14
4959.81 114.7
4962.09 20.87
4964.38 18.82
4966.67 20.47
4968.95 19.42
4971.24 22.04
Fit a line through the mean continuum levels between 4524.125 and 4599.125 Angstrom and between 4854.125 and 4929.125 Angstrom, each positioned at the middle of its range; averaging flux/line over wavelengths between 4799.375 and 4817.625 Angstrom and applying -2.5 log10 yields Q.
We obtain 0.19 mag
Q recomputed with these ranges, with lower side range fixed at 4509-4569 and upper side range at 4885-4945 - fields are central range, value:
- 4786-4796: 0.04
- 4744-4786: -0.02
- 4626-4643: -0.08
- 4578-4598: -0.05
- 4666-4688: 0.02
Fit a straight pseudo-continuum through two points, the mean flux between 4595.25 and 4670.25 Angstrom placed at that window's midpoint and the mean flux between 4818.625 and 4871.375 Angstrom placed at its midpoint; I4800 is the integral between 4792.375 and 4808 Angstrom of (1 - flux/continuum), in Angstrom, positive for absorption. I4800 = 3.4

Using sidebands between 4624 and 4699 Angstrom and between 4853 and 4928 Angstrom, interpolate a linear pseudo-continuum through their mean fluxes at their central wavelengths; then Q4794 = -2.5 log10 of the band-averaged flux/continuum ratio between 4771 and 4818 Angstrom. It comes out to 0.15 mag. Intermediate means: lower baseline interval 25.9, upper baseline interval 28.2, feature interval 23.6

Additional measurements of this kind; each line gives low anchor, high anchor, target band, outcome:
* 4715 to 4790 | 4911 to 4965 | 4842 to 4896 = -0.04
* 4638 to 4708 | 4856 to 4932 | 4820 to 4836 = 0.21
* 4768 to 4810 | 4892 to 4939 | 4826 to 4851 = 0.09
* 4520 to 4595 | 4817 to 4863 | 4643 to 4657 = 0.10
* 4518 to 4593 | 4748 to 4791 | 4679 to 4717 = -0.01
